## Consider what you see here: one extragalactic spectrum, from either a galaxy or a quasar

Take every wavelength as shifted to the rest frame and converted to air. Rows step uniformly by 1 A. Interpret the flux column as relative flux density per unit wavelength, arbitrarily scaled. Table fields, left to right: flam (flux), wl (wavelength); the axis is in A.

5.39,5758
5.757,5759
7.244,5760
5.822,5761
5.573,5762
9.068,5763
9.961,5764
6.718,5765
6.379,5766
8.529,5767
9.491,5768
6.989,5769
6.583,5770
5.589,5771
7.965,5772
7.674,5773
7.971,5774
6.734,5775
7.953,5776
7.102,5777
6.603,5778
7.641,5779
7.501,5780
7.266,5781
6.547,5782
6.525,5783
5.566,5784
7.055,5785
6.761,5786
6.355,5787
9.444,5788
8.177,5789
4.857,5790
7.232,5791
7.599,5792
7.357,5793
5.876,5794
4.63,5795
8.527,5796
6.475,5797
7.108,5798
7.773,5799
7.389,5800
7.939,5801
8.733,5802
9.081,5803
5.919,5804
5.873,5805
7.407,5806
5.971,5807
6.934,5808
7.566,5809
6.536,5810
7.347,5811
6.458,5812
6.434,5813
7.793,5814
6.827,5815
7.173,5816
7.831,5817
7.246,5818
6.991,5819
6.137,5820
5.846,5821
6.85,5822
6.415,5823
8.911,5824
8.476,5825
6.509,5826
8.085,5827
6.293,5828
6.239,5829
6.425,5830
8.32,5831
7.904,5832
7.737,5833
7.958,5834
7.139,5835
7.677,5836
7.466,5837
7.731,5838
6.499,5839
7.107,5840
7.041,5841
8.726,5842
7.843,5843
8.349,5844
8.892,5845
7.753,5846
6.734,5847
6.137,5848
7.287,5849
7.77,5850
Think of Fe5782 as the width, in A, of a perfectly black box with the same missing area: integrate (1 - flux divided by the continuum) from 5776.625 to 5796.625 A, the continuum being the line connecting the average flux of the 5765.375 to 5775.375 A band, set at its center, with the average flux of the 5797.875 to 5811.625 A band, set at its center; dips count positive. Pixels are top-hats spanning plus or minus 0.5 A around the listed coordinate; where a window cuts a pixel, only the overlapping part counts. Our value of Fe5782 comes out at 1.1 A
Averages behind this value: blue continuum 7.39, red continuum 7.25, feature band 6.93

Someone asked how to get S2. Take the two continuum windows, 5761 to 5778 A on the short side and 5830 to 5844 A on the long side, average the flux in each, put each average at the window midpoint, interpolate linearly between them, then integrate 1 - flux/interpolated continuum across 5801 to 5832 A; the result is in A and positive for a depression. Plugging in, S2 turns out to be 1.8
